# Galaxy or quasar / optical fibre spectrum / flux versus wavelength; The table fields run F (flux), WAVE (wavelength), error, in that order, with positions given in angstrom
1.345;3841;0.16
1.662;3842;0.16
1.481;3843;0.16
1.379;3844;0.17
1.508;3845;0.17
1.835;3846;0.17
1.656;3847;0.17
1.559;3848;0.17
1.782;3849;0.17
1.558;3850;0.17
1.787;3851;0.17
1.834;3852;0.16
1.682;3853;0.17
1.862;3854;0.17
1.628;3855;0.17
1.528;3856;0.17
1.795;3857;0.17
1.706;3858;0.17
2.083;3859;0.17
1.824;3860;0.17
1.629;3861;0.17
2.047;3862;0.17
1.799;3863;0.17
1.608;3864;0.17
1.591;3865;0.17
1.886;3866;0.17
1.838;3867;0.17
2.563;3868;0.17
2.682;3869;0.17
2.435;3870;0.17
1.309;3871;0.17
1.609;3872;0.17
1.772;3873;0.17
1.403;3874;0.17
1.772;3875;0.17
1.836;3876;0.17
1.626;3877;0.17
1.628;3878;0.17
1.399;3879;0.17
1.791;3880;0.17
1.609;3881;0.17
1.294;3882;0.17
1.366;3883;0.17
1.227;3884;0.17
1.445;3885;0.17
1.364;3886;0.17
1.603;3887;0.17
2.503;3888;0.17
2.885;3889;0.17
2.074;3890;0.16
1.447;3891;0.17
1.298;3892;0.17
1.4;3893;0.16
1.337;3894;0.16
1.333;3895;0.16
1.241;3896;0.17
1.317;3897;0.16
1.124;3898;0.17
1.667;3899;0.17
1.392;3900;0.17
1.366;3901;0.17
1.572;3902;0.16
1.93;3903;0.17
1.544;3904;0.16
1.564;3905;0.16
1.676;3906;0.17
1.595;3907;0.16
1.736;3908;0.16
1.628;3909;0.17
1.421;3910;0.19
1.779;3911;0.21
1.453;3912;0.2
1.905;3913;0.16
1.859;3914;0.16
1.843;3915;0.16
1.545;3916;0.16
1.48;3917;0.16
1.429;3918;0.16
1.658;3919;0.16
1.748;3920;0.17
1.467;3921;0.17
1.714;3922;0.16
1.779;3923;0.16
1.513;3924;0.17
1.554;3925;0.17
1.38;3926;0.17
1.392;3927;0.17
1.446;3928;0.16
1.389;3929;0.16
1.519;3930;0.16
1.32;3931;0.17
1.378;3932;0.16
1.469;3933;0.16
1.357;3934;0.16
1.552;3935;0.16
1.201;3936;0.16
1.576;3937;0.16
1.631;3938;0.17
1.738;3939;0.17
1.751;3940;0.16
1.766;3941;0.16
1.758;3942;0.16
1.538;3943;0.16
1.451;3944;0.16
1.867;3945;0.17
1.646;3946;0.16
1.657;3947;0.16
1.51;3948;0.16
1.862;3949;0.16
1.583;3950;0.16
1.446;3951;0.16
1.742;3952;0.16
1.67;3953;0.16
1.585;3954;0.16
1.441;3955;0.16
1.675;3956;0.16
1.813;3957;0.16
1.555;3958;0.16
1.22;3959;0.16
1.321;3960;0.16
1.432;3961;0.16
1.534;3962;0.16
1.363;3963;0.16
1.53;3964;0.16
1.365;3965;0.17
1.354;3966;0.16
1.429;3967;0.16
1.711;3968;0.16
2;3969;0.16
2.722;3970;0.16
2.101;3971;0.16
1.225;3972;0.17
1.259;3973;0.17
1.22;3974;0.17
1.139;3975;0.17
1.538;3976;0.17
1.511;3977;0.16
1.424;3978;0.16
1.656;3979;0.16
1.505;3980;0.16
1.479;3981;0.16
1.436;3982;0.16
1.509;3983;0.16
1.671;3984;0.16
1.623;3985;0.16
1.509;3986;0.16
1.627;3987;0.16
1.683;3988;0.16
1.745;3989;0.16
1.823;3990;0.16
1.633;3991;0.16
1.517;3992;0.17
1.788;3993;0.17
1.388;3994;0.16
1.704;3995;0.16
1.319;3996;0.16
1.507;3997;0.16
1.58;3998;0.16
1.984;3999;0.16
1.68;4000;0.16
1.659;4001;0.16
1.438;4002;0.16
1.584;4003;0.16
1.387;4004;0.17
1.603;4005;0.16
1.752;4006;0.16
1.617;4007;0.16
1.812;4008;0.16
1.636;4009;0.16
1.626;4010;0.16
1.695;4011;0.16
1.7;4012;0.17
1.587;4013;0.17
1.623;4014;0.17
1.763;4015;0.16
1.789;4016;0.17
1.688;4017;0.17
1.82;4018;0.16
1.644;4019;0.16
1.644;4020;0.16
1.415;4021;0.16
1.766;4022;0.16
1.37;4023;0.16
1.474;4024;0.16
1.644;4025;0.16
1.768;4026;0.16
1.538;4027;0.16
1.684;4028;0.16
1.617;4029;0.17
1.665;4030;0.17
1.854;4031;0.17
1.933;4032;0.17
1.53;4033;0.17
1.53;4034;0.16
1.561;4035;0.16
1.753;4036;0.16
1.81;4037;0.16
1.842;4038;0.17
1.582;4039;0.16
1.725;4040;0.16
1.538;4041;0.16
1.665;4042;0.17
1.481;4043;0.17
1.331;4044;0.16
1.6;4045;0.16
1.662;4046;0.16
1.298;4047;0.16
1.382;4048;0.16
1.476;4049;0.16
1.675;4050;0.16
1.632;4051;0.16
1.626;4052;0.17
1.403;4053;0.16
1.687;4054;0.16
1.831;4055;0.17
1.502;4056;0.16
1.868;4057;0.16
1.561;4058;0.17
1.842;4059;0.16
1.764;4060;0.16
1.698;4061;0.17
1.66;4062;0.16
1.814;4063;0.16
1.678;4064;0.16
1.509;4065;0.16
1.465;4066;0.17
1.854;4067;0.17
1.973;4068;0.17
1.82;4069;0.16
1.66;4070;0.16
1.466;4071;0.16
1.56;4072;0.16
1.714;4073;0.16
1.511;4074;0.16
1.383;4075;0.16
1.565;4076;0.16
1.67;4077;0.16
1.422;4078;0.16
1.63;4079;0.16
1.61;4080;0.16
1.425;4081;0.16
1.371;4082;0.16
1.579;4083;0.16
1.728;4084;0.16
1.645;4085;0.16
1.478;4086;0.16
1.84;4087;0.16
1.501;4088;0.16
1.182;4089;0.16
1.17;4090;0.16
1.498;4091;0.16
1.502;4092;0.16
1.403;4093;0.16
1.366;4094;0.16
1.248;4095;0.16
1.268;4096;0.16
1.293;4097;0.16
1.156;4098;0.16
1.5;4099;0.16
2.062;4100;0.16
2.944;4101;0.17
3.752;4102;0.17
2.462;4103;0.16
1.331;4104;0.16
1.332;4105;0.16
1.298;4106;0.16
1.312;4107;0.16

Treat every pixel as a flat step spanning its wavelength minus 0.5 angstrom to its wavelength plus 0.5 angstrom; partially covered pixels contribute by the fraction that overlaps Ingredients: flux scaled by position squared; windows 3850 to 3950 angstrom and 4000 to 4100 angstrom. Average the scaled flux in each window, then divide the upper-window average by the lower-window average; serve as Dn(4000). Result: 1.05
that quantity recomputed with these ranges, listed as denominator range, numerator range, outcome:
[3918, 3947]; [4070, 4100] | 1.03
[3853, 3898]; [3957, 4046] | 1.00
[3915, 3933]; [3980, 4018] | 1.11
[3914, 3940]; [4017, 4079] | 1.13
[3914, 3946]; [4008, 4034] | 1.11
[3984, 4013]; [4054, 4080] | 1.05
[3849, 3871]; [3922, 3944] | 0.85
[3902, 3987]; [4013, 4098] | 1.07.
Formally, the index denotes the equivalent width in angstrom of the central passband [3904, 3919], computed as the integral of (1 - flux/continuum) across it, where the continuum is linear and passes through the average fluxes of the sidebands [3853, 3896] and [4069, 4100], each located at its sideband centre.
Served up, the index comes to 0.5 angstrom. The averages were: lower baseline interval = 1.73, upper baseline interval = 1.49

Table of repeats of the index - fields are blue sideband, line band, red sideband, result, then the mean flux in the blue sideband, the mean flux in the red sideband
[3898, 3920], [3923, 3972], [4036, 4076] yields 1.2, 1.61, 1.63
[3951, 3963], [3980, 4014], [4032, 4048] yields -1.1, 1.53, 1.6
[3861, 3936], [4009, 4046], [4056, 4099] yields -1.7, 1.63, 1.55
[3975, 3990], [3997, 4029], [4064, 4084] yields -1.4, 1.56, 1.59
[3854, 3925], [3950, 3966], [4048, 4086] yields 1.4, 1.67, 1.62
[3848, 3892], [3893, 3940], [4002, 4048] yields 5.1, 1.76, 1.63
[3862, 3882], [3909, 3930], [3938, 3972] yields 1.4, 1.79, 1.63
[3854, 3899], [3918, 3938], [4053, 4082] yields 2.2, 1.7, 1.64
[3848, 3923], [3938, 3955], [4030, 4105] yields 0.1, 1.68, 1.64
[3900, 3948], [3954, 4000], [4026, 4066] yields 1.0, 1.58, 1.64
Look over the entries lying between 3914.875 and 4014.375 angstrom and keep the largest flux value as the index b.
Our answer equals 2.722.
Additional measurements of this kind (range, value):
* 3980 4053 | 1.984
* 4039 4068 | 1.973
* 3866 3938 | 2.885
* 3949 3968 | 1.862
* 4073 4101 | 2.944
